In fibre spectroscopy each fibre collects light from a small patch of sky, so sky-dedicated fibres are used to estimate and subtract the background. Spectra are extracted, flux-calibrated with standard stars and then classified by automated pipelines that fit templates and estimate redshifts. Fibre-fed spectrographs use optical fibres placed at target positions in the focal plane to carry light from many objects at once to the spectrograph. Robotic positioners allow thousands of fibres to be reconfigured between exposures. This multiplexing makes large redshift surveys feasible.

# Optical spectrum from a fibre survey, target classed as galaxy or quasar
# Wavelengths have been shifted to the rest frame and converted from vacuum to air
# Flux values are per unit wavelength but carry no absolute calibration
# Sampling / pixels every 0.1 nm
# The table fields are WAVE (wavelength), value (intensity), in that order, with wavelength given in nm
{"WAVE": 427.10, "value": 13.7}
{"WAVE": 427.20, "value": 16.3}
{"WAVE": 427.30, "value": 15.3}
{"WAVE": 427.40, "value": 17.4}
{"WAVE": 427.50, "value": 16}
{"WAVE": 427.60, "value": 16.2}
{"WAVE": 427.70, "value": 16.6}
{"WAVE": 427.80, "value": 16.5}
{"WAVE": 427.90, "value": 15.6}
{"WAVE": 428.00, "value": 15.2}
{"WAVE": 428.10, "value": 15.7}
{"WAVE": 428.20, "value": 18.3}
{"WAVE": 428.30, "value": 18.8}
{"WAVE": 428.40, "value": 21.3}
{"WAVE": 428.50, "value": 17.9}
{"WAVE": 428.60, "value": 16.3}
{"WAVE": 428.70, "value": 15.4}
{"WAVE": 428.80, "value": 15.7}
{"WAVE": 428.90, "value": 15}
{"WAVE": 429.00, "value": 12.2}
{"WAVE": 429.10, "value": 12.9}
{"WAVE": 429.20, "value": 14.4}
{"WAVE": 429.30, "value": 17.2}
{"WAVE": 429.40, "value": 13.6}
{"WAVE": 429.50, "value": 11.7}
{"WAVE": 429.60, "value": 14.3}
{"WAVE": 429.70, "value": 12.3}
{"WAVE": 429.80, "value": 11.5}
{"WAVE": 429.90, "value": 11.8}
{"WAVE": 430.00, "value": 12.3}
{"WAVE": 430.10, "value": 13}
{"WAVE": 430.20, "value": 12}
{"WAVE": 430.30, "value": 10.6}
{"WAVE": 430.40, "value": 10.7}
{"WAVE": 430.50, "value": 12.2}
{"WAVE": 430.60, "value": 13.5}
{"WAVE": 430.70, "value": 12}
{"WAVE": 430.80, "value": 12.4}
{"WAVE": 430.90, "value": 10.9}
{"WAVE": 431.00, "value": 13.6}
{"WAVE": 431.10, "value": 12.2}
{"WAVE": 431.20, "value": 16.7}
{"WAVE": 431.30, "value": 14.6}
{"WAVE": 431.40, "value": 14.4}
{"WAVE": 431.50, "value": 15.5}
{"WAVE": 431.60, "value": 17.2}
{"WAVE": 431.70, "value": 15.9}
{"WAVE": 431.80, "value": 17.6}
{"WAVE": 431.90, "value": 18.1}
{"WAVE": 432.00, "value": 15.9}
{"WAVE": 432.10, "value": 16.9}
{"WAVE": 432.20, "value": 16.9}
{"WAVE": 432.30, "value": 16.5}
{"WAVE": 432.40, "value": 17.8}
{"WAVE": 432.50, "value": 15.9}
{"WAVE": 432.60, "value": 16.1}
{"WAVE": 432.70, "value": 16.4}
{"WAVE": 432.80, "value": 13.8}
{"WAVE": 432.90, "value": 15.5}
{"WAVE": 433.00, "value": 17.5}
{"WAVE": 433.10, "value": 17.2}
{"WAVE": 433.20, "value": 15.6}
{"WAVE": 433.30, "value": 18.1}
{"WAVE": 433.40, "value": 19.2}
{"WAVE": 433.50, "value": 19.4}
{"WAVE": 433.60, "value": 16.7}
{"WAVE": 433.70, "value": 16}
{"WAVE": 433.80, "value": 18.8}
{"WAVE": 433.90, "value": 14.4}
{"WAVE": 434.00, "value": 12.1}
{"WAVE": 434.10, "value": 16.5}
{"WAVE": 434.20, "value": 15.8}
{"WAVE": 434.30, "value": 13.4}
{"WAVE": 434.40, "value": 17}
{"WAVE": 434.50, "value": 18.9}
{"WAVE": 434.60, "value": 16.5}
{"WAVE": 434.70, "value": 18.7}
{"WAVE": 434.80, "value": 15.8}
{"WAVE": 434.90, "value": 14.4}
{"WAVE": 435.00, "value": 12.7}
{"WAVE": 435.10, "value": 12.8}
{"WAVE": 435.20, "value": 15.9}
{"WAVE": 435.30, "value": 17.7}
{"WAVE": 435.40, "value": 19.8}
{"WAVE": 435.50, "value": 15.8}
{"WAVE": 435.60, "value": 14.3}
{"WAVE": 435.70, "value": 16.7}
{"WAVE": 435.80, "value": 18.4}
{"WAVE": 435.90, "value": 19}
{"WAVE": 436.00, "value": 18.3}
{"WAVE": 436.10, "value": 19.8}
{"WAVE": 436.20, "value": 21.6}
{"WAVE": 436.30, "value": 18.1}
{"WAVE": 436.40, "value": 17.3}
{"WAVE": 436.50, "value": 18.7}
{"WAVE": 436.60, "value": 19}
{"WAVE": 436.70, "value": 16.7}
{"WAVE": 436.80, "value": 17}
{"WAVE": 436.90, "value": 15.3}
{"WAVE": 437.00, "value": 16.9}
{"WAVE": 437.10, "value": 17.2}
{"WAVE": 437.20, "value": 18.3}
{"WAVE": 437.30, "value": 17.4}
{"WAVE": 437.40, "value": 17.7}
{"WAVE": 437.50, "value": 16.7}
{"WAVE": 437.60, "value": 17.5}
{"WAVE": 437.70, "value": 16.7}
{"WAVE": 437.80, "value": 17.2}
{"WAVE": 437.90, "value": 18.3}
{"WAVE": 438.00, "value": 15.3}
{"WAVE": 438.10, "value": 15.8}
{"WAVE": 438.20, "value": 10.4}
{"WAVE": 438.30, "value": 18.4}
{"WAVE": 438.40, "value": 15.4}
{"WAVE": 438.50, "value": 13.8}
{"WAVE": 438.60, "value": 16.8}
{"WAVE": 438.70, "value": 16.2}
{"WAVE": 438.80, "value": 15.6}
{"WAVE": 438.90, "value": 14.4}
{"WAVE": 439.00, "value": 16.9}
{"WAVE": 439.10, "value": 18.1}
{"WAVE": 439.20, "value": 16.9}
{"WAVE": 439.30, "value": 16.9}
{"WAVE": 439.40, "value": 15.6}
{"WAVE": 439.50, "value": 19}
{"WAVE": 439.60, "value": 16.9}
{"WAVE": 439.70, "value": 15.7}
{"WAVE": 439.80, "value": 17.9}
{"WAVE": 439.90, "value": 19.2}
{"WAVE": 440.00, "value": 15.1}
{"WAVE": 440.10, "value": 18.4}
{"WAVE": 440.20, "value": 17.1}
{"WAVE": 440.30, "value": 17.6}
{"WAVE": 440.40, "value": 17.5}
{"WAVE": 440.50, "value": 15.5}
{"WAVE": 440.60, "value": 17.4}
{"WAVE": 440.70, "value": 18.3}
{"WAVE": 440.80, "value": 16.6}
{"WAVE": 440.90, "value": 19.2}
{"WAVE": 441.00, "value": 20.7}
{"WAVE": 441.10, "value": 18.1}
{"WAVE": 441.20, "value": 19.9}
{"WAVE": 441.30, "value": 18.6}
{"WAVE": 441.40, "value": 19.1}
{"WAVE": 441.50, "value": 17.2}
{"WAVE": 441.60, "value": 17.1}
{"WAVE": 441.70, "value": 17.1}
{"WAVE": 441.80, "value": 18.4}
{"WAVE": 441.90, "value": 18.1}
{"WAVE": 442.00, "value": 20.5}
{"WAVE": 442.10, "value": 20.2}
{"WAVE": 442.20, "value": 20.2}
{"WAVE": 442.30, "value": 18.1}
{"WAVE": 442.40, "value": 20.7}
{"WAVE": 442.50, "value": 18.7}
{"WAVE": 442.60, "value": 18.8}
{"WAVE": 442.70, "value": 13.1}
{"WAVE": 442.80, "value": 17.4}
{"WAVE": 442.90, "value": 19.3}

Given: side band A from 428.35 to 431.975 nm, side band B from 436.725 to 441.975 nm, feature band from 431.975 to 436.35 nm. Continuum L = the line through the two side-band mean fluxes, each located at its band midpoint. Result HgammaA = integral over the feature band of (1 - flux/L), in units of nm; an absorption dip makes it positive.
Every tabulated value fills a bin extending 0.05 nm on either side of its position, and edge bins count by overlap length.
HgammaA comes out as -0.36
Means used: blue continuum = 14.1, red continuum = 17.1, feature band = 16.7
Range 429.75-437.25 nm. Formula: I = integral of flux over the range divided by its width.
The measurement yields 15.9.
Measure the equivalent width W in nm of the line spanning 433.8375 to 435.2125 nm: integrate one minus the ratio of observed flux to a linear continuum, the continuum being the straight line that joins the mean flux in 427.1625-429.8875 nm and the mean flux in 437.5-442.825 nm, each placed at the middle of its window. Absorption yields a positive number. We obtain 0.09 nm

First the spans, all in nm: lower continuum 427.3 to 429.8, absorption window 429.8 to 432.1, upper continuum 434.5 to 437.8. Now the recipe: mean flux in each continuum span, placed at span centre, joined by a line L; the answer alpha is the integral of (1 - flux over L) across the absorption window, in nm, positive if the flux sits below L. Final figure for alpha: 0.331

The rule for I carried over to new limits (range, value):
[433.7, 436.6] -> 16.8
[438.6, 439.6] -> 16.6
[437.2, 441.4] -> 17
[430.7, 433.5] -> 15.9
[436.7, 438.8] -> 16.4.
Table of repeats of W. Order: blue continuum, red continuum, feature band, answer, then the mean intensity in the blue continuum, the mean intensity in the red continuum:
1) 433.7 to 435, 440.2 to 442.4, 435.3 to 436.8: -0.141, 15.9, 18.4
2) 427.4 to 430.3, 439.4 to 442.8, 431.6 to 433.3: -0.074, 15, 18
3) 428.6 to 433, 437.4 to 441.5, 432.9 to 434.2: -0.128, 14.4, 17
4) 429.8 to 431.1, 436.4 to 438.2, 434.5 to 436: -0.093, 12.1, 17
